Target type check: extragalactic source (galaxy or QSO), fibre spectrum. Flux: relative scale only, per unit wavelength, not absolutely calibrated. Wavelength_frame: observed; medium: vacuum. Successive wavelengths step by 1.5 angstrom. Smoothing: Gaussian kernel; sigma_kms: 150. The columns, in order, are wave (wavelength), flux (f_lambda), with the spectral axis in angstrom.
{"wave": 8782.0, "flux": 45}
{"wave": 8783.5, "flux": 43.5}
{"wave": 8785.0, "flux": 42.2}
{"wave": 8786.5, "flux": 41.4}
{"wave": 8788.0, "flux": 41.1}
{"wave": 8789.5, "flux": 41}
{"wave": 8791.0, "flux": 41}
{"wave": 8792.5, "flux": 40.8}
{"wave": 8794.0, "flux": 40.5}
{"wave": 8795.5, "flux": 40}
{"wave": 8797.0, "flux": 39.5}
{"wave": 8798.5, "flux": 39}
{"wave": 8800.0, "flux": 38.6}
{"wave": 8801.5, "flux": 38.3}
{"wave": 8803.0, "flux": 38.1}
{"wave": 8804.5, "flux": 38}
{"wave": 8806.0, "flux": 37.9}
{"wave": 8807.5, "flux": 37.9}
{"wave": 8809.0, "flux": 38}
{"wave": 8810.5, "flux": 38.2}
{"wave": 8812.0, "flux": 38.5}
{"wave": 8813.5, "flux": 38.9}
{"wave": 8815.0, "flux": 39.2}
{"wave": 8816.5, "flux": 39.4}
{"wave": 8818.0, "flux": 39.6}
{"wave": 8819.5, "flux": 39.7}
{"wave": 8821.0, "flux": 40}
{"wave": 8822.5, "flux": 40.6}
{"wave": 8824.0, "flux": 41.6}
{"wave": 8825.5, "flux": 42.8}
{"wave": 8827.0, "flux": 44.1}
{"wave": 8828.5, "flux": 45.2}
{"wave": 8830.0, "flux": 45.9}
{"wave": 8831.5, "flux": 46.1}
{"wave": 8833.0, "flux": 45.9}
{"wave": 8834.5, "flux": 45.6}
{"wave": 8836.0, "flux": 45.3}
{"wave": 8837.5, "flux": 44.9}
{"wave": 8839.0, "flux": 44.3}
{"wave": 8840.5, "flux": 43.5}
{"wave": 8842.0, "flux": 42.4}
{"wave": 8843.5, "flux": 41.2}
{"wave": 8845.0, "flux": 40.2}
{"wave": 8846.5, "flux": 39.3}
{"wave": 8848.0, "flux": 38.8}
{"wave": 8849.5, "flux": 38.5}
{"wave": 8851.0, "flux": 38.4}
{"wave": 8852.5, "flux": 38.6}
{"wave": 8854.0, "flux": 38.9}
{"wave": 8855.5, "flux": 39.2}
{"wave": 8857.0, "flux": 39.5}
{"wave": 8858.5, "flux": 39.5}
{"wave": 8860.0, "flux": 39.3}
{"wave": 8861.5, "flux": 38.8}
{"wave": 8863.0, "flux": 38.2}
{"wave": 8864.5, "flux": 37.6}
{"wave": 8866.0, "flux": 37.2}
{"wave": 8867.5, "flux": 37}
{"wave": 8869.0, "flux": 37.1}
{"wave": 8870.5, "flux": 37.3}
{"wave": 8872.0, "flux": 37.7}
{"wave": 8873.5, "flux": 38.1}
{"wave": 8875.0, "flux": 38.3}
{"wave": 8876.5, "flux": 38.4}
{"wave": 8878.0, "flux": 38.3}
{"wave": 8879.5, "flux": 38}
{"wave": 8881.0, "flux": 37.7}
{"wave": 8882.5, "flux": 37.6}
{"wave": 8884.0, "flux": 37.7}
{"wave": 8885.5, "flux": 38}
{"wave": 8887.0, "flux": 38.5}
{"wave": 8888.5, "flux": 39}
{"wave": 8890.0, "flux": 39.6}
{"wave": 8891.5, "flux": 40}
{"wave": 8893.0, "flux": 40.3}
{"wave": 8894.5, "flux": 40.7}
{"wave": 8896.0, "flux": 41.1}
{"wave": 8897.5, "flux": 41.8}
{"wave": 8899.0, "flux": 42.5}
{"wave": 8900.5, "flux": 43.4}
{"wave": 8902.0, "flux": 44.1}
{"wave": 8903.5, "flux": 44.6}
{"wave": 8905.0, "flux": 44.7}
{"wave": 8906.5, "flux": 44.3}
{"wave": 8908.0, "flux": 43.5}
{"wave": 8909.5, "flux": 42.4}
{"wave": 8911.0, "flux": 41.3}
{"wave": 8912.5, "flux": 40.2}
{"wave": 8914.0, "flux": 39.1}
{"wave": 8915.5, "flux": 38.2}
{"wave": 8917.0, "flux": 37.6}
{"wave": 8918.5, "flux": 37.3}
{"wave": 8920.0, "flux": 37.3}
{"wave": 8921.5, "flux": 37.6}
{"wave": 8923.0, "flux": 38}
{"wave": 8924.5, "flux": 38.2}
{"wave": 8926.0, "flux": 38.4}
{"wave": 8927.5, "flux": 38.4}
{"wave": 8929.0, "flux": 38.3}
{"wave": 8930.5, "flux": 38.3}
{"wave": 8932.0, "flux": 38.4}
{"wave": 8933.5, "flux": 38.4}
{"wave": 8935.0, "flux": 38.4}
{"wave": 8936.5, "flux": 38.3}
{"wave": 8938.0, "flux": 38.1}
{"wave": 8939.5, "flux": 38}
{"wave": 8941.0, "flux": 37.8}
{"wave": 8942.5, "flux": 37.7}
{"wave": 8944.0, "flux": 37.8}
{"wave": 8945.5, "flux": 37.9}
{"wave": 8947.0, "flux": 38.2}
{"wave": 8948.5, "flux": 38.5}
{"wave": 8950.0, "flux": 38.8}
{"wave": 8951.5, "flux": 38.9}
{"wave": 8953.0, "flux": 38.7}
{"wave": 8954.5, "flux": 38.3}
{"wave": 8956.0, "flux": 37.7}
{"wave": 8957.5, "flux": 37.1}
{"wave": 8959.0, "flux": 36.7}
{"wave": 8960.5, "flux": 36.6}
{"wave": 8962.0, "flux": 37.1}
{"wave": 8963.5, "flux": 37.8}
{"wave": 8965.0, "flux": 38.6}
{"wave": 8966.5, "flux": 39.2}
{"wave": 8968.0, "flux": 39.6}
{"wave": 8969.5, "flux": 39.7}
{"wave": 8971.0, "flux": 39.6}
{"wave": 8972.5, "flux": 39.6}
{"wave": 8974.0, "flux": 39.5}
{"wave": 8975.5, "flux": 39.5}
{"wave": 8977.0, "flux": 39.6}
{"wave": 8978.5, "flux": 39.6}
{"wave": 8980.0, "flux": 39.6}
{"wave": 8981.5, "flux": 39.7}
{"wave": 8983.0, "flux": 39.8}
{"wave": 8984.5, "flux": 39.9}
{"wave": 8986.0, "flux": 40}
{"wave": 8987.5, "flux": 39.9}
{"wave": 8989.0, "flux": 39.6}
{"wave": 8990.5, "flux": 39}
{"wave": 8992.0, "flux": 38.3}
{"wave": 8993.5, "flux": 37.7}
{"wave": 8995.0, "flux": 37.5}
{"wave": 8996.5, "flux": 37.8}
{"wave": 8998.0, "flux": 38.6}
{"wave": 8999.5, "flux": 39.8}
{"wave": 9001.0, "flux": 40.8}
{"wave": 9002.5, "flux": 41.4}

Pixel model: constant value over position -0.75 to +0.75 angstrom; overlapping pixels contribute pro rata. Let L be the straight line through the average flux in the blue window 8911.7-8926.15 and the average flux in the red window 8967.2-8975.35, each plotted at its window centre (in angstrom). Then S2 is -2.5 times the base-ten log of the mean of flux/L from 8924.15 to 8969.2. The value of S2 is 0.02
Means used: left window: 38.2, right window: 39.6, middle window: 38.2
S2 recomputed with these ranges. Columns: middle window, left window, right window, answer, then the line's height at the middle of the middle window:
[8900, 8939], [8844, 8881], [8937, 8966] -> -0.048 mag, 38.1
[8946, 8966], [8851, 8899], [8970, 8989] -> 0.043 mag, 39.5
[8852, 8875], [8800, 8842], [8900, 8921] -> 0.083 mag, 41.3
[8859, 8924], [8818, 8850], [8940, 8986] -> 0.036 mag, 40.9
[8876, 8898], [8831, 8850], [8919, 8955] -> 0.040 mag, 40.6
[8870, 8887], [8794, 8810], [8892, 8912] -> 0.101 mag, 41.7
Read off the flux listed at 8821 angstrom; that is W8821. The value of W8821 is 40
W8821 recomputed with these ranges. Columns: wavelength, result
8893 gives 40.3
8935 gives 38.4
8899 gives 42.5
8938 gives 38.1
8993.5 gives 37.7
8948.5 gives 38.5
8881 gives 37.7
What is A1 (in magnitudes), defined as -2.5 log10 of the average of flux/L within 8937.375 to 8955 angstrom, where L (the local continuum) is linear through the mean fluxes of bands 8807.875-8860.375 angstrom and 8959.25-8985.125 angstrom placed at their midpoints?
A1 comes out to 0.035 mag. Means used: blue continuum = 41.2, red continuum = 39.1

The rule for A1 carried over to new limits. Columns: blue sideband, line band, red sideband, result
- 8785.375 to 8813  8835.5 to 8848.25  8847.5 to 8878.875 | -0.10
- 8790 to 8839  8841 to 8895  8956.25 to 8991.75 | 0.04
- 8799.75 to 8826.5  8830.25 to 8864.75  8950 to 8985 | -0.05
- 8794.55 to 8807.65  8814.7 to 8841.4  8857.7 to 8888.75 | -0.12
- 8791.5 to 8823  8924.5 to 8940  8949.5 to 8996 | 0.02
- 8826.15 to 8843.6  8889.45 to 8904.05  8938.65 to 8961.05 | -0.02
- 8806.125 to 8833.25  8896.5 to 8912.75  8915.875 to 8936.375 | -0.12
